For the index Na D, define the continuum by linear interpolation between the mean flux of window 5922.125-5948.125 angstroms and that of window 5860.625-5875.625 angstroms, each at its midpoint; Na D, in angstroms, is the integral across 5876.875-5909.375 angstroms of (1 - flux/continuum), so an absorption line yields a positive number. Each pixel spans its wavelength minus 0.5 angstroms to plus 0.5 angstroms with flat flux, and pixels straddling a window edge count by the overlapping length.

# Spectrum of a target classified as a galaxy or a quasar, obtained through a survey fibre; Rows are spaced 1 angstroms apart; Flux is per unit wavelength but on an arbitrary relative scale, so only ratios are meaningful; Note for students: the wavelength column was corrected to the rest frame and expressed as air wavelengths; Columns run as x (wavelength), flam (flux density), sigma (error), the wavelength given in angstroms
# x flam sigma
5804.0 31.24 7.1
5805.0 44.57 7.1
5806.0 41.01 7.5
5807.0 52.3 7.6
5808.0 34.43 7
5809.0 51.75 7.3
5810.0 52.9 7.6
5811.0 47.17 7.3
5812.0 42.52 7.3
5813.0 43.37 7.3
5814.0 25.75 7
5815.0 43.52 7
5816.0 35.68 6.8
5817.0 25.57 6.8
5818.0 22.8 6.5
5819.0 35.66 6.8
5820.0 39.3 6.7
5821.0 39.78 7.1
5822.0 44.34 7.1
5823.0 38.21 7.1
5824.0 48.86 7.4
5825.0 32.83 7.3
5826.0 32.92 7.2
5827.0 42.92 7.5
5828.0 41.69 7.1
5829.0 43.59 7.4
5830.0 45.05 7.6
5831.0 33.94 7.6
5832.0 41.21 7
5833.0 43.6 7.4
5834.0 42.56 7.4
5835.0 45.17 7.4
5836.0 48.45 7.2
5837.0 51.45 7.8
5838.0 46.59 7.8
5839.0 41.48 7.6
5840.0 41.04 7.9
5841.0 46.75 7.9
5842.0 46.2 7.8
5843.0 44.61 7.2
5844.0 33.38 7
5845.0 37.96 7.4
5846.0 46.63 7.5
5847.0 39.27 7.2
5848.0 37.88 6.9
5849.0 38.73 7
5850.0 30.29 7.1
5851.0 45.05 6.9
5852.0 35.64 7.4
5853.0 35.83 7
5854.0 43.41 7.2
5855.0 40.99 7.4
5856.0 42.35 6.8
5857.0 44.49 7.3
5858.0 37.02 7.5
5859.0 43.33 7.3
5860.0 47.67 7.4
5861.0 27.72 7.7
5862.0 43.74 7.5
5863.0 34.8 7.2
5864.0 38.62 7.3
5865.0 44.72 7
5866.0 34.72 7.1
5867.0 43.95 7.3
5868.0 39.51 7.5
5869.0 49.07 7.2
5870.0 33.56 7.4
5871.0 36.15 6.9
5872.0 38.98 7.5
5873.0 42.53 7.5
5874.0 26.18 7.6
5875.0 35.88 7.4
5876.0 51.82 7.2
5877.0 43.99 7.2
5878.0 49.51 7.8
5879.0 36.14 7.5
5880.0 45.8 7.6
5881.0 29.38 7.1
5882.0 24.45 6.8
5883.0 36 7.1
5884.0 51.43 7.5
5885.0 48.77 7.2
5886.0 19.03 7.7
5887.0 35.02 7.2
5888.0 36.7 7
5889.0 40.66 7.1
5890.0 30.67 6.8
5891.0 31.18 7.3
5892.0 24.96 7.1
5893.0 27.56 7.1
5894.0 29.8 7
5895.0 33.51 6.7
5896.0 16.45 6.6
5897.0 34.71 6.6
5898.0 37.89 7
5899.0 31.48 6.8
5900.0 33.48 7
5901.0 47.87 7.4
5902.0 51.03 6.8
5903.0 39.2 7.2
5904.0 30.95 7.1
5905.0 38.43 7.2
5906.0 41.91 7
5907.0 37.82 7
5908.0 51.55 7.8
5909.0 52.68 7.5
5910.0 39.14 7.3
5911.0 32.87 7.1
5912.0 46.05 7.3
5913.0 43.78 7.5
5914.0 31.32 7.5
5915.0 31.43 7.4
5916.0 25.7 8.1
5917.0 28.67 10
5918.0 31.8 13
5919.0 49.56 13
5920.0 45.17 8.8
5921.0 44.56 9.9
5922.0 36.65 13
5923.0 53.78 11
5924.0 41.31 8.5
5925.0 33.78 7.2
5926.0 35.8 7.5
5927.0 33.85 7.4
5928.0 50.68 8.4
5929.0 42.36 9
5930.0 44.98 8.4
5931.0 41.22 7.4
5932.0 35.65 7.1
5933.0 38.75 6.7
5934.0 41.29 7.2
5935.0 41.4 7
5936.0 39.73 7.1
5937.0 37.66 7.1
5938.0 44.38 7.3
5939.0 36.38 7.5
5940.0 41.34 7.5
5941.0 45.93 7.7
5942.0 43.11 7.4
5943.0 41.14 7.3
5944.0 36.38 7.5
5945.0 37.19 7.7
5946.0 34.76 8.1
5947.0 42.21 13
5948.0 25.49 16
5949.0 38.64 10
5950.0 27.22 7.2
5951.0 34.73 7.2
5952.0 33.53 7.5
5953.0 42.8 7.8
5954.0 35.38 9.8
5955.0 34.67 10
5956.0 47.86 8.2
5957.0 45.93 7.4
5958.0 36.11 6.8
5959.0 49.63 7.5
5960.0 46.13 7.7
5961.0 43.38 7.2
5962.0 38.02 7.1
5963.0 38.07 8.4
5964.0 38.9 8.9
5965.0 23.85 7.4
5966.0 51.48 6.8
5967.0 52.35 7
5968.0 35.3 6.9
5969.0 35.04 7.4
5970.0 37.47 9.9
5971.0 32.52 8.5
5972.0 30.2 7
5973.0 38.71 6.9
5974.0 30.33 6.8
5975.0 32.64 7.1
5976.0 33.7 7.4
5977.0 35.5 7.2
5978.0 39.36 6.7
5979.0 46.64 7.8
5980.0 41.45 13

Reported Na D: 1.8 angstroms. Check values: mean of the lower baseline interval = 38.2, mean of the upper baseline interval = 40.2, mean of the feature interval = 36.8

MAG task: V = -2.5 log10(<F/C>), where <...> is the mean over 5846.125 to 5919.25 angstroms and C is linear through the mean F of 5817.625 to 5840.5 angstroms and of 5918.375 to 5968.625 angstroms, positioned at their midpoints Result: 0.08 mag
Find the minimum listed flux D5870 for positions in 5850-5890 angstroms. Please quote 19.03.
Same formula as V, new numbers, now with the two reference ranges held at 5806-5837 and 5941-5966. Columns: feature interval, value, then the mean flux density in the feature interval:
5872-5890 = 0.04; 38.2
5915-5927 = 0.02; 38.3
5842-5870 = 0.00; 40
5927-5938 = -0.06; 41.2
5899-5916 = -0.02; 39.9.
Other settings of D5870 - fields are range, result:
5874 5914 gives 16.45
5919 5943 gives 33.78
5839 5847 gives 33.38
